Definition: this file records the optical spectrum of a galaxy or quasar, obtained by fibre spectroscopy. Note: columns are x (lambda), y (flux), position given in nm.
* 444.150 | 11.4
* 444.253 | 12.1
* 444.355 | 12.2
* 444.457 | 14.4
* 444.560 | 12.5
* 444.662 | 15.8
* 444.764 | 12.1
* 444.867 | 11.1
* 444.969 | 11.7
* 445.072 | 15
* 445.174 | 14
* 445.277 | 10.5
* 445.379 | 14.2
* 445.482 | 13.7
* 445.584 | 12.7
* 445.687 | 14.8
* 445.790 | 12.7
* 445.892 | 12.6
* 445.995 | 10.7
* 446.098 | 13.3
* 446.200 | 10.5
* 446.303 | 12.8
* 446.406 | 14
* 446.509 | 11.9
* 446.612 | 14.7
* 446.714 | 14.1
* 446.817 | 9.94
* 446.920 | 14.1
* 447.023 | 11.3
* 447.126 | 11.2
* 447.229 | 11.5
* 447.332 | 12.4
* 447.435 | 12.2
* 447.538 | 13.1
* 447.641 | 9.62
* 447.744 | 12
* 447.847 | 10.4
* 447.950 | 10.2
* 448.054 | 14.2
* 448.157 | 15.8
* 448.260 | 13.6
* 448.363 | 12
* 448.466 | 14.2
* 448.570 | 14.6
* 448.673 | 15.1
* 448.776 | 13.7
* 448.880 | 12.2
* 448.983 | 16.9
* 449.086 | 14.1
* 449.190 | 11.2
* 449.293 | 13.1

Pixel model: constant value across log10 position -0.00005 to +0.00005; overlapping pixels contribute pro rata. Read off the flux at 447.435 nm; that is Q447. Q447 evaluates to 12.2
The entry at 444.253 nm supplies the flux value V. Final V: 12.1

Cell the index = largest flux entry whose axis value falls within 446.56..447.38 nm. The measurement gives 14.7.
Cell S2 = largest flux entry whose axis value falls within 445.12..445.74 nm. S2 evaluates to 14.8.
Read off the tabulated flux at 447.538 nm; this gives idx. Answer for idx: 13.1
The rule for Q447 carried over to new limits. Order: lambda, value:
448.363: 12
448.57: 14.6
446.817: 9.94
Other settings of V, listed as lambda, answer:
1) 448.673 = 15.1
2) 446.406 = 14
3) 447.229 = 11.5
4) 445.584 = 12.7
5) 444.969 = 11.7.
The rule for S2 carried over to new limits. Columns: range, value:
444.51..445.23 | 15.8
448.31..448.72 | 15.1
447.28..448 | 13.1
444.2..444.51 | 14.4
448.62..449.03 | 16.9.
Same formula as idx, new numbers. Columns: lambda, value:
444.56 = 12.5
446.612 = 14.7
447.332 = 12.4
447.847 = 10.4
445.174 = 14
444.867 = 11.1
